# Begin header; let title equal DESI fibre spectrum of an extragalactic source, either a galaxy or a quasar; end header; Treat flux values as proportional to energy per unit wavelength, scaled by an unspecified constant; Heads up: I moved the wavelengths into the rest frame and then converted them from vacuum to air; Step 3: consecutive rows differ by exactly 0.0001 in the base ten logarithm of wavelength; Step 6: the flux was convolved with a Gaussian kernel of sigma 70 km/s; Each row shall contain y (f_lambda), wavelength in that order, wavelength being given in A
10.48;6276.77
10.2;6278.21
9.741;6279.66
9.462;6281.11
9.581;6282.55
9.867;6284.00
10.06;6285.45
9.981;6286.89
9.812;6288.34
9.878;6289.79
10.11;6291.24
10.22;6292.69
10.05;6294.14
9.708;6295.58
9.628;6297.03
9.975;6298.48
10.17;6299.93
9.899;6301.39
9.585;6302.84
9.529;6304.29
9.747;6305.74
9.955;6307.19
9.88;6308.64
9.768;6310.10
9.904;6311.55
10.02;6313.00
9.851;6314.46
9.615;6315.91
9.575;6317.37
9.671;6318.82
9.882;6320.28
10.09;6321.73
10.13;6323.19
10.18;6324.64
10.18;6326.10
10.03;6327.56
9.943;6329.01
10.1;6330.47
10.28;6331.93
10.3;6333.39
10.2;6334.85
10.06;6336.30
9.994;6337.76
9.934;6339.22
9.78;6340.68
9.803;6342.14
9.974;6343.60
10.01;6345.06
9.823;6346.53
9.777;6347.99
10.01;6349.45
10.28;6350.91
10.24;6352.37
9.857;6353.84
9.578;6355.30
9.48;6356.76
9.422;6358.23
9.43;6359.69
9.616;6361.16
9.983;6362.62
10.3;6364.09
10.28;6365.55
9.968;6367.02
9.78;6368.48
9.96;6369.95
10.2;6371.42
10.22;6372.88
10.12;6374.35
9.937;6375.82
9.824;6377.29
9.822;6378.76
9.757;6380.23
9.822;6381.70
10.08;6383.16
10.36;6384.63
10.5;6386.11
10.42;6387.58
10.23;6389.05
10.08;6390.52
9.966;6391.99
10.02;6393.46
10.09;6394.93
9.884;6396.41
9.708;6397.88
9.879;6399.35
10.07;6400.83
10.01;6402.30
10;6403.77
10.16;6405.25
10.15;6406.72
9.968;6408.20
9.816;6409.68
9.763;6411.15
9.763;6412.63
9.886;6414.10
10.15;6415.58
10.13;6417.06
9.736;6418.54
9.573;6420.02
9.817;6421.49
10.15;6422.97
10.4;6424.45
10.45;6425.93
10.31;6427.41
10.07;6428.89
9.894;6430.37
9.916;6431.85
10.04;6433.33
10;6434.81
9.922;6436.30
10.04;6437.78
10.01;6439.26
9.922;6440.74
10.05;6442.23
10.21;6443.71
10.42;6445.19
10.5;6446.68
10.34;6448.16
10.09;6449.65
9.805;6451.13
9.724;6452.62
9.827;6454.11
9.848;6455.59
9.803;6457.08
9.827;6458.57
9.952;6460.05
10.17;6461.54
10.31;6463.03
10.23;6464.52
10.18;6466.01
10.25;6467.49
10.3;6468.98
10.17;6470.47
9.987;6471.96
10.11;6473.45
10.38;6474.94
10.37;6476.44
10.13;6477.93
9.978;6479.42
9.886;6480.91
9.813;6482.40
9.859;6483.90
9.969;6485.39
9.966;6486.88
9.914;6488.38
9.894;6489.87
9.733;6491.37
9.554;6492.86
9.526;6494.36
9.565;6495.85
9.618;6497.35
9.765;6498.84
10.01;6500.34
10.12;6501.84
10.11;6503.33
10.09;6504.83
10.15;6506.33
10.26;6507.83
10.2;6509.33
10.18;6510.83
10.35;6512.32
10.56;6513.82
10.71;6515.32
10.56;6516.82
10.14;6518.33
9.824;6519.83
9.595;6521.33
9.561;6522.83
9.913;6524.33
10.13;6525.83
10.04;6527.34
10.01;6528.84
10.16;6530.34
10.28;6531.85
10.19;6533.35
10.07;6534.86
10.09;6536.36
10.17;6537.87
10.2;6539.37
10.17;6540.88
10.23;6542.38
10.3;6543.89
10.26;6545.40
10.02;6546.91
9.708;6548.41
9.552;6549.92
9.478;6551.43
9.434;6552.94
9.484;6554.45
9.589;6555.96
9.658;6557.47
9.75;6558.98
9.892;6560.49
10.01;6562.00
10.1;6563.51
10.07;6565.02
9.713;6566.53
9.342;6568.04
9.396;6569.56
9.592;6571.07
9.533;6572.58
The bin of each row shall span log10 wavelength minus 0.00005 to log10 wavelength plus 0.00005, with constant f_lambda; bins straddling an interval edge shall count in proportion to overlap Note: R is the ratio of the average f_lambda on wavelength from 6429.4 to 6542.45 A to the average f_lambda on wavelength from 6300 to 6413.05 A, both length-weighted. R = 1.01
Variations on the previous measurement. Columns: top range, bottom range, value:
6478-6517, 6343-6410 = 1.00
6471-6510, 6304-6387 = 1.00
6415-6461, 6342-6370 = 1.02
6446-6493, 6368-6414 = 1.00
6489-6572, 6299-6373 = 1.00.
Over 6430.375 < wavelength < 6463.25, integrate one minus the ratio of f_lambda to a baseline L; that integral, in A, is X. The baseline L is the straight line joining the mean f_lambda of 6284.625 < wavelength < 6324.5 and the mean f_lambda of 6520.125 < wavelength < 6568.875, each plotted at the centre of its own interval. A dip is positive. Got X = -0.4 A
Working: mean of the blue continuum 9.88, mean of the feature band 10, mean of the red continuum 9.91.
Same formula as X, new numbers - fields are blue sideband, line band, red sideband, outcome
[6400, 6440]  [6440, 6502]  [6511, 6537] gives 0.42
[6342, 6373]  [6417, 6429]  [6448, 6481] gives -0.07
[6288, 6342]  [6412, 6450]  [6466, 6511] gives -0.36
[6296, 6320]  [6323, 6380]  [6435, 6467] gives -0.53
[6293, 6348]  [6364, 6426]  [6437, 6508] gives -0.32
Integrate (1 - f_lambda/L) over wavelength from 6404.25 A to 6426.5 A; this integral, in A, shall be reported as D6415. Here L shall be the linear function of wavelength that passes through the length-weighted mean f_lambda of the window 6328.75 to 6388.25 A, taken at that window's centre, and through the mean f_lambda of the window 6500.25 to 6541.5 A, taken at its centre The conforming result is 0.1 A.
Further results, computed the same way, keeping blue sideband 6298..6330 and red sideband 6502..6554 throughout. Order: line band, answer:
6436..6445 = 0.0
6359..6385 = -0.1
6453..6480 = -0.2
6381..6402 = -0.3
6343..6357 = 0.0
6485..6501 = 0.4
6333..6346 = -0.1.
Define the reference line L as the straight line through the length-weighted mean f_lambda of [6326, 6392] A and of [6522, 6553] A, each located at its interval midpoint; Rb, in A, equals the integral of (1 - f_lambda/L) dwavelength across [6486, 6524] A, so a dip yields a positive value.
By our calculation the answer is 0.0 A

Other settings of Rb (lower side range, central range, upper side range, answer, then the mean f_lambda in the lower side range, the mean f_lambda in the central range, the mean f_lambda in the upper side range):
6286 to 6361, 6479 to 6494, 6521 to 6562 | 0.1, 9.91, 9.84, 9.93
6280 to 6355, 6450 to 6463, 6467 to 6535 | 0.1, 9.93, 9.9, 10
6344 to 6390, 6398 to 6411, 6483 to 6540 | 0.0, 9.97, 9.98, 10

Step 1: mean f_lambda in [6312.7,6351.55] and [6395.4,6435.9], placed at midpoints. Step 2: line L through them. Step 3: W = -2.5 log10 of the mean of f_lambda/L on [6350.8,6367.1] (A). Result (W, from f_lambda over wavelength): 0.01 mag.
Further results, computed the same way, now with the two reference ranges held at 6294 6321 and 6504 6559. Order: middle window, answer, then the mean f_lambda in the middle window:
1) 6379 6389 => -0.028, 10.1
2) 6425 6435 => -0.020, 10.1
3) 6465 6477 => -0.026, 10.2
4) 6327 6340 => -0.029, 10.1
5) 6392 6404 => -0.007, 9.96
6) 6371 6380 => -0.013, 10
